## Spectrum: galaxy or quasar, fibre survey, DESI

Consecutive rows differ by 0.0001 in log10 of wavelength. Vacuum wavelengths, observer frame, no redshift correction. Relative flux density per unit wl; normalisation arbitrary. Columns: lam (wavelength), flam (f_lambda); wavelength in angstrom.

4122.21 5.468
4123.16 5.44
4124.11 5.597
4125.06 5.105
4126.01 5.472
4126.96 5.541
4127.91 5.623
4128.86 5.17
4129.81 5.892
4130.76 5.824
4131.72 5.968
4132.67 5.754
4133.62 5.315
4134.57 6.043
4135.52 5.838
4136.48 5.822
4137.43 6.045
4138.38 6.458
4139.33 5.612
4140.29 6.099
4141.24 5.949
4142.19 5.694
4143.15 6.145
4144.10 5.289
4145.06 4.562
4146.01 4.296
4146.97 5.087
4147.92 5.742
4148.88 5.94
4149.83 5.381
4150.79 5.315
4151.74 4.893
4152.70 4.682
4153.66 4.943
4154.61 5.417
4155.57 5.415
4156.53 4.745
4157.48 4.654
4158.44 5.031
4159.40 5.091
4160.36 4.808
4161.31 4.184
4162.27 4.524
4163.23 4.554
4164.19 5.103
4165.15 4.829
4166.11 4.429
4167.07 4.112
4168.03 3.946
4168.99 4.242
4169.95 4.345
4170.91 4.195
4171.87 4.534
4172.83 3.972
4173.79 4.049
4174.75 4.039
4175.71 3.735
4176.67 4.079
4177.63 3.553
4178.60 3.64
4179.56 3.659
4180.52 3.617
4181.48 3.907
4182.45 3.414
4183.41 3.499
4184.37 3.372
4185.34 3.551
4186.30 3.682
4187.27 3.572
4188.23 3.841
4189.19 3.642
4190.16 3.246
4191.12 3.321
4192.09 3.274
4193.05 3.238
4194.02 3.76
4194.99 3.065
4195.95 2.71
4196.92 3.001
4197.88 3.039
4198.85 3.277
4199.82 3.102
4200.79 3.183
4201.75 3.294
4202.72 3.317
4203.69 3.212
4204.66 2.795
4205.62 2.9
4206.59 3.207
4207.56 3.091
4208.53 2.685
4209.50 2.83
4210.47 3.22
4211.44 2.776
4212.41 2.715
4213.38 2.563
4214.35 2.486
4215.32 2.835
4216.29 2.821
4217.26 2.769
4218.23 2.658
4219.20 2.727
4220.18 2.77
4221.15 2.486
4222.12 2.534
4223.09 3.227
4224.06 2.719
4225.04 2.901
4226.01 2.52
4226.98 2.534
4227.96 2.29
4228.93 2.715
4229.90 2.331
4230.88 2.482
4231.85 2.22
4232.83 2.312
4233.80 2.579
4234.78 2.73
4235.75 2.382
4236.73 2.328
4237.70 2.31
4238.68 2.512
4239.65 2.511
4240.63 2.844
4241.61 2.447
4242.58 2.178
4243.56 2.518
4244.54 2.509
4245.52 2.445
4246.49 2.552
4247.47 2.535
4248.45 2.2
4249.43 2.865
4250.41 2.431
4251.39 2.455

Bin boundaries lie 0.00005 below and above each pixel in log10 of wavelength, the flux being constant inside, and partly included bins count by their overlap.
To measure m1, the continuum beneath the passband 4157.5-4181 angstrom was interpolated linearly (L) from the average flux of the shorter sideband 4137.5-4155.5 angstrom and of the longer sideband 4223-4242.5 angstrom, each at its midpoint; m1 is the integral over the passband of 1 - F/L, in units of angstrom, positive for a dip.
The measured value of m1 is 2.0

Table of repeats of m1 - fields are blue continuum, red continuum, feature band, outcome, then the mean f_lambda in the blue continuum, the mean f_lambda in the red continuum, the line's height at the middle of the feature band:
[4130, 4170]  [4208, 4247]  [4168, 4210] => 4.4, 5.21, 2.6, 3.89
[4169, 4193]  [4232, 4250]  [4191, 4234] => 3.2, 3.74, 2.48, 3.08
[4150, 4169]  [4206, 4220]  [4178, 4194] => 1.1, 4.77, 2.81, 3.8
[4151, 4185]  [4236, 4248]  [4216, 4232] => 1.6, 4.32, 2.47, 2.92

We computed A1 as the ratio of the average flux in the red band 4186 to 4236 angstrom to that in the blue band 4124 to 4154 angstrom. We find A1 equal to 0.53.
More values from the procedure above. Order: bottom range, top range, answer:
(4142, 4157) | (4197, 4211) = 0.59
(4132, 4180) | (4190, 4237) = 0.58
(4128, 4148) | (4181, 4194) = 0.62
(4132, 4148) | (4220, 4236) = 0.46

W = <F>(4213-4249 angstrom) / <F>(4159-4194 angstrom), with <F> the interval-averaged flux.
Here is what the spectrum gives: 0.6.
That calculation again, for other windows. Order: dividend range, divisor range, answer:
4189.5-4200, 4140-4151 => 0.59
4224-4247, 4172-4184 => 0.66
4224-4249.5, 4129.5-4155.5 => 0.45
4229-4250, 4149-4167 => 0.51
